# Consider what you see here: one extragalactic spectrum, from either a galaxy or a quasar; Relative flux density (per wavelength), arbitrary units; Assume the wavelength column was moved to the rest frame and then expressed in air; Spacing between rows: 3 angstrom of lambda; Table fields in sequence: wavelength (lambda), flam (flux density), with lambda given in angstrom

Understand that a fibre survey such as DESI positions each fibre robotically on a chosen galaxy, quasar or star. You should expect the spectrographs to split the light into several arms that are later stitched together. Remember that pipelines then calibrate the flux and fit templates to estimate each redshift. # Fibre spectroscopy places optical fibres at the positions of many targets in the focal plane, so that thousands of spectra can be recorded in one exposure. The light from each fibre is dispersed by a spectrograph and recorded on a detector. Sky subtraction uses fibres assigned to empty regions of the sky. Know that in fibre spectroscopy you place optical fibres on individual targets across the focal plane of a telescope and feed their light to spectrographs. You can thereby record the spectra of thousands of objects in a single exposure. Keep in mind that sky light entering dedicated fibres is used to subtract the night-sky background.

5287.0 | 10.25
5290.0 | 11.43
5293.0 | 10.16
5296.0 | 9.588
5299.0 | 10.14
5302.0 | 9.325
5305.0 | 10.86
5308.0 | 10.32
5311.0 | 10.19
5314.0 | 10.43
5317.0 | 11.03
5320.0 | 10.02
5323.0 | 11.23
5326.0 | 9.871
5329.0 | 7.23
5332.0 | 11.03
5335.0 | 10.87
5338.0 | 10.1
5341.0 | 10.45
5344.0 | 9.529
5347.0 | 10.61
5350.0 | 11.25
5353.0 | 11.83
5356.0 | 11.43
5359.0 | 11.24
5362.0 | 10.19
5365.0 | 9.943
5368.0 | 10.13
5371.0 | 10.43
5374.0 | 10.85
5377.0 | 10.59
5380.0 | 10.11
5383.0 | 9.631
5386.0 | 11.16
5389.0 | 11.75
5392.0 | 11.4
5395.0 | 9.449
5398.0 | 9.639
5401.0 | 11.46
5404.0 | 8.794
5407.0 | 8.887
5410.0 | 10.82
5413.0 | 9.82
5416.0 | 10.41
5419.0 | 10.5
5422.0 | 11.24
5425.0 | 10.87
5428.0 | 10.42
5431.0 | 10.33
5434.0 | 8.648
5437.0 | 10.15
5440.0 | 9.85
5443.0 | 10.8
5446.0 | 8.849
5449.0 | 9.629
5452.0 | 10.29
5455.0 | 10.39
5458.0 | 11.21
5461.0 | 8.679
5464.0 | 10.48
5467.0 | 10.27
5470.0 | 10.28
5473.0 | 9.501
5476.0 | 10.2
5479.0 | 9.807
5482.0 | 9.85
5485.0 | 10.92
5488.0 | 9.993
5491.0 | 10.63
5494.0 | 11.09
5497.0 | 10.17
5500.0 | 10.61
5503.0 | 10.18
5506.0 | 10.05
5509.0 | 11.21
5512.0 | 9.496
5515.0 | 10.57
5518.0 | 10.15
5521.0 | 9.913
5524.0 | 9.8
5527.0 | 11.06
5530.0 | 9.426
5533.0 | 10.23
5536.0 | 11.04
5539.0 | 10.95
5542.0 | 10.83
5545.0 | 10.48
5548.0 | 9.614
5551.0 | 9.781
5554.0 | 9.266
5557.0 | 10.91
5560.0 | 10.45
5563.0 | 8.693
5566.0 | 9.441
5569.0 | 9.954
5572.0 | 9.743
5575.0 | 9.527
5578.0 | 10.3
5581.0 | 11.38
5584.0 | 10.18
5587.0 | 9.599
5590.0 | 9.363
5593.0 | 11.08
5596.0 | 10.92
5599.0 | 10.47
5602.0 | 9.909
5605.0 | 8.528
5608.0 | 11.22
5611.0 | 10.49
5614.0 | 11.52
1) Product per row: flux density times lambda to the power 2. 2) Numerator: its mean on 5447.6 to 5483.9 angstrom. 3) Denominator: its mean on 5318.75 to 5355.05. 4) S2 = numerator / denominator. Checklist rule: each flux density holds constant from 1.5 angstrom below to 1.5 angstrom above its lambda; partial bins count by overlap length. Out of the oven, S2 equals 1.0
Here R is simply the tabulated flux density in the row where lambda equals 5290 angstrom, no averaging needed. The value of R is 11.43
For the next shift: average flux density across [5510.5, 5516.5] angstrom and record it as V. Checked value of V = 10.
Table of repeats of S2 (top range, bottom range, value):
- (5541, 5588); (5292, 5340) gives 1.08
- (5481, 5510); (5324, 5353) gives 1.09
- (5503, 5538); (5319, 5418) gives 1.05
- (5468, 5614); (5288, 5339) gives 1.09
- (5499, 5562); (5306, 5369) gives 1.06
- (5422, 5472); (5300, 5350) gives 1.03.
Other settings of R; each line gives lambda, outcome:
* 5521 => 9.913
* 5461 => 8.679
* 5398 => 9.639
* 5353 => 11.83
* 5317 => 11.03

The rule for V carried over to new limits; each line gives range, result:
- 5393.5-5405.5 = 9.84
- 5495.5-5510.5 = 10.4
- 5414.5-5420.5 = 10.5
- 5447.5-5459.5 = 10.4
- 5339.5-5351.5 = 10.5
